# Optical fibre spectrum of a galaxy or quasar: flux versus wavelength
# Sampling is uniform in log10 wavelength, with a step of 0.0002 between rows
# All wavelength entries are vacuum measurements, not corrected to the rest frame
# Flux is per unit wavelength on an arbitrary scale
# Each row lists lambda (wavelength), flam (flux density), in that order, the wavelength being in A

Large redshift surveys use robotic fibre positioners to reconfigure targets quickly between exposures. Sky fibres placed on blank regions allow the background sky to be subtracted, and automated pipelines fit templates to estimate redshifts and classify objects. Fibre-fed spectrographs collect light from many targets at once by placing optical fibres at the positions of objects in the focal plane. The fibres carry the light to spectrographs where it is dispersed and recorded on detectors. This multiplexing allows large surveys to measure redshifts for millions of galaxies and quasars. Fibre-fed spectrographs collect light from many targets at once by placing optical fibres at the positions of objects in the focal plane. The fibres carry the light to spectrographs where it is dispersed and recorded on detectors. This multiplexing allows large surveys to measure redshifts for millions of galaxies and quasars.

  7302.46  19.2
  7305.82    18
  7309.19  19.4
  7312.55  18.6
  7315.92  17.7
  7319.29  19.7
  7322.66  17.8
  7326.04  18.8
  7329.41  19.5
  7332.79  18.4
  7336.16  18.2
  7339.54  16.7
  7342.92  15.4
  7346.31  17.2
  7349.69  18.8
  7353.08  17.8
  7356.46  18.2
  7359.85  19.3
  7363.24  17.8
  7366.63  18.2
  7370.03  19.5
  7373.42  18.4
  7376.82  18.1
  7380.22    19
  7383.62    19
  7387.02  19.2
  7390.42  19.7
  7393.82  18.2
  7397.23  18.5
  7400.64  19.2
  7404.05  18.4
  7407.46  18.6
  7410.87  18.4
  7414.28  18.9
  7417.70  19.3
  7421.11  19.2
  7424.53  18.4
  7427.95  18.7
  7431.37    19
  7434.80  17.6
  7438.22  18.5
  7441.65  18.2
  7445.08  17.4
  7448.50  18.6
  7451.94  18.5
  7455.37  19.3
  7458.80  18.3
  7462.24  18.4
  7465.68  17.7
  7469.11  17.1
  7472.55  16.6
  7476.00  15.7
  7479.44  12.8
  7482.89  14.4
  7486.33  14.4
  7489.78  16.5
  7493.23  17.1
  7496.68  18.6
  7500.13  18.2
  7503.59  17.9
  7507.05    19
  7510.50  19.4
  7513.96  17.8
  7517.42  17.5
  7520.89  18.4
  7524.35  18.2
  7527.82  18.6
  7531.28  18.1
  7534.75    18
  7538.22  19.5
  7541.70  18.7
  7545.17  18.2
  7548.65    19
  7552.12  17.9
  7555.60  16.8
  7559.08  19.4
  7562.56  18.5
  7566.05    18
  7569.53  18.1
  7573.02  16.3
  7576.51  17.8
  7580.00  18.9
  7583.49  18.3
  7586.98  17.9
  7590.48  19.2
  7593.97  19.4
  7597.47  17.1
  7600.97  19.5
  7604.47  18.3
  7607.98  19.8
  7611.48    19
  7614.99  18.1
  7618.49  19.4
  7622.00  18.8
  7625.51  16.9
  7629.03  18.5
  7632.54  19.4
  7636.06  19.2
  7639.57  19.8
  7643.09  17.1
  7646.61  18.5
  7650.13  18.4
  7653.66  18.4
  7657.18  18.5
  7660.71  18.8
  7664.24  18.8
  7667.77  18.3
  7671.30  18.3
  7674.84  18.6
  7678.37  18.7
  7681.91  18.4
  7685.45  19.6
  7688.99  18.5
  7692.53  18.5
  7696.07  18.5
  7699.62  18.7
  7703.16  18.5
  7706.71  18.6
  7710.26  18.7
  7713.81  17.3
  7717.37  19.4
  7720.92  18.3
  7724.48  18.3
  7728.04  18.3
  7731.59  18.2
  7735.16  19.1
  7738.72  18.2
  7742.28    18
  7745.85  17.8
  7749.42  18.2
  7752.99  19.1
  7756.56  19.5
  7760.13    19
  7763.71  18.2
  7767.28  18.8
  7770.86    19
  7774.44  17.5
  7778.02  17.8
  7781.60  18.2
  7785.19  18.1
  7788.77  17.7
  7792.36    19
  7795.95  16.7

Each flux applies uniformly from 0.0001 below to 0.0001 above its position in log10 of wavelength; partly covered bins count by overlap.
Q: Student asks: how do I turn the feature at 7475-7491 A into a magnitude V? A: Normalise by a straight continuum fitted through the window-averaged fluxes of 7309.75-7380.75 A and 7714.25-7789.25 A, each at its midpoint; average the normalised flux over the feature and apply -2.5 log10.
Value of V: 0.24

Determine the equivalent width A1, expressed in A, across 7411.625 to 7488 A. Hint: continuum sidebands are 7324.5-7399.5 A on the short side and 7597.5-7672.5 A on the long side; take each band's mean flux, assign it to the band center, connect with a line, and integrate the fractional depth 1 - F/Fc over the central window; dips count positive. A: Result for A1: 3.5 A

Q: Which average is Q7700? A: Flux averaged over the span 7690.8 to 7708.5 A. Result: 18.6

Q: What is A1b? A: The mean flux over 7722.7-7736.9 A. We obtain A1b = 18.5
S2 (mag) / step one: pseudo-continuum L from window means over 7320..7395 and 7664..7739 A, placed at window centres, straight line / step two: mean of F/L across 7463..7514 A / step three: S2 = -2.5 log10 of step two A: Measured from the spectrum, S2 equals 0.09 mag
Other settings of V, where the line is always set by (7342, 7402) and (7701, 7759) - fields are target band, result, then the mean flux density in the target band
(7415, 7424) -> -0.037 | 19.1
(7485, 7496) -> 0.135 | 16.3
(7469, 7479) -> 0.163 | 15.9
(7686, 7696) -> -0.010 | 18.6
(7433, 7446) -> 0.030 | 18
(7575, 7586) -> 0.009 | 18.3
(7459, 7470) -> 0.036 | 17.9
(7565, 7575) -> 0.062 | 17.4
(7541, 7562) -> 0.008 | 18.3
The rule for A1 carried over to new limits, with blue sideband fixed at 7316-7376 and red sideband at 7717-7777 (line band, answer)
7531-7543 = -0.19 A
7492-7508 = 0.14 A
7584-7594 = -0.16 A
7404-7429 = -0.70 A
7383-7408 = -0.85 A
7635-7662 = -0.21 A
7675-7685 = -0.14 A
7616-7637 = -0.29 A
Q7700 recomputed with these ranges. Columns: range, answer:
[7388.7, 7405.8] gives 18.8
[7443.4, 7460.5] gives 18.4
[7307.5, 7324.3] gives 18.6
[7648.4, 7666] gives 18.6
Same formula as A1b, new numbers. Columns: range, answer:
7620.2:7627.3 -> 17.8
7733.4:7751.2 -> 18.3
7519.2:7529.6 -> 18.4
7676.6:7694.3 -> 18.7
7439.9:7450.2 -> 18.1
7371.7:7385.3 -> 18.6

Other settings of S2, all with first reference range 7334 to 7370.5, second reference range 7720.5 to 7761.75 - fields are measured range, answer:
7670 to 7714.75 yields -0.008 mag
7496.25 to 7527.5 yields -0.012 mag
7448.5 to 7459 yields -0.041 mag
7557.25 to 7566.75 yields -0.027 mag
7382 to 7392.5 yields -0.079 mag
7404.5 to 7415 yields -0.037 mag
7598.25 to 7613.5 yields -0.041 mag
